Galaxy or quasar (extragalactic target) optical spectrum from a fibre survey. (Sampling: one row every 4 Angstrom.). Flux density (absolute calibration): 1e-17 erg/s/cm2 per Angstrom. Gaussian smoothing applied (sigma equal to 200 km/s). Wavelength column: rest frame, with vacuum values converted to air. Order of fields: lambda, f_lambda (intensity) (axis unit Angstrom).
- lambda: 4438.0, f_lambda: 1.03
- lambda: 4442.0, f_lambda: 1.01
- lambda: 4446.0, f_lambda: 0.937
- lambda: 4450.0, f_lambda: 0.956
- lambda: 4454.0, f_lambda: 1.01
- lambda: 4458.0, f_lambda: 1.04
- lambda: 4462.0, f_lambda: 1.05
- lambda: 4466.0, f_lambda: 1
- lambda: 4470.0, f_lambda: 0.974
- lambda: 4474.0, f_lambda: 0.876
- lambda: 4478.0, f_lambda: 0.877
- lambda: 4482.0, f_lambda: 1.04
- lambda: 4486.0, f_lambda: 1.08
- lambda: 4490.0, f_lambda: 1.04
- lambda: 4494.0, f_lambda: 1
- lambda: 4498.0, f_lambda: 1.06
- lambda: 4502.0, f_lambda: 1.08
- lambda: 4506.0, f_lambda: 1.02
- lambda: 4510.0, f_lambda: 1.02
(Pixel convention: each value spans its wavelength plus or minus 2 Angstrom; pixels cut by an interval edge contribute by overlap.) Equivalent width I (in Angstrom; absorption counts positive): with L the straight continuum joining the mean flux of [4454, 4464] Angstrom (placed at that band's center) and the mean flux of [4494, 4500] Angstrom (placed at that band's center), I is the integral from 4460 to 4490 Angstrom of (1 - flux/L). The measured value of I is 1.44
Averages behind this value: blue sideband 1.04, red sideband 1.04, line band 0.989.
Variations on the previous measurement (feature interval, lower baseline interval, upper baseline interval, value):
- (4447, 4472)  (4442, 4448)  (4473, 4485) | -1.2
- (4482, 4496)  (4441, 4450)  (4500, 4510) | -0.2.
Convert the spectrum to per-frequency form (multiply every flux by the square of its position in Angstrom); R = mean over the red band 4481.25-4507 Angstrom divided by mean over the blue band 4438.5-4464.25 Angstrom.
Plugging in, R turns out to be 1.06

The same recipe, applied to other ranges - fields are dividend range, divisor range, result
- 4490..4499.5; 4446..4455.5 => 1.08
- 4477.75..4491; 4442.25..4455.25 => 1.07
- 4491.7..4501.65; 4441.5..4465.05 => 1.06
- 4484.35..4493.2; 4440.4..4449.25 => 1.11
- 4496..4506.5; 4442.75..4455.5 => 1.12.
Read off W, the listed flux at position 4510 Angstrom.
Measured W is 1.02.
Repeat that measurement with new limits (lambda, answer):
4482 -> 1.04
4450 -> 0.956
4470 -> 0.974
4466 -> 1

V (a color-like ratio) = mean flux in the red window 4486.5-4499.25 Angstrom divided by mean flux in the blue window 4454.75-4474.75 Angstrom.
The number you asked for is 1.04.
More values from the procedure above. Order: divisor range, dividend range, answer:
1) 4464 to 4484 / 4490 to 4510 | 1.09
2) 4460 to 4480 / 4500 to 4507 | 1.10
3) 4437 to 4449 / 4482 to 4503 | 1.06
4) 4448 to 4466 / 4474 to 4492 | 0.98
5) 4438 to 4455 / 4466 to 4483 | 0.96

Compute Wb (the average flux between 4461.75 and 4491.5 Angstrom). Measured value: 0.988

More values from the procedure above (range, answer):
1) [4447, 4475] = 0.989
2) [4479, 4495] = 1.03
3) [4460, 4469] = 1.02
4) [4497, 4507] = 1.06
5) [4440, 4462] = 0.996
